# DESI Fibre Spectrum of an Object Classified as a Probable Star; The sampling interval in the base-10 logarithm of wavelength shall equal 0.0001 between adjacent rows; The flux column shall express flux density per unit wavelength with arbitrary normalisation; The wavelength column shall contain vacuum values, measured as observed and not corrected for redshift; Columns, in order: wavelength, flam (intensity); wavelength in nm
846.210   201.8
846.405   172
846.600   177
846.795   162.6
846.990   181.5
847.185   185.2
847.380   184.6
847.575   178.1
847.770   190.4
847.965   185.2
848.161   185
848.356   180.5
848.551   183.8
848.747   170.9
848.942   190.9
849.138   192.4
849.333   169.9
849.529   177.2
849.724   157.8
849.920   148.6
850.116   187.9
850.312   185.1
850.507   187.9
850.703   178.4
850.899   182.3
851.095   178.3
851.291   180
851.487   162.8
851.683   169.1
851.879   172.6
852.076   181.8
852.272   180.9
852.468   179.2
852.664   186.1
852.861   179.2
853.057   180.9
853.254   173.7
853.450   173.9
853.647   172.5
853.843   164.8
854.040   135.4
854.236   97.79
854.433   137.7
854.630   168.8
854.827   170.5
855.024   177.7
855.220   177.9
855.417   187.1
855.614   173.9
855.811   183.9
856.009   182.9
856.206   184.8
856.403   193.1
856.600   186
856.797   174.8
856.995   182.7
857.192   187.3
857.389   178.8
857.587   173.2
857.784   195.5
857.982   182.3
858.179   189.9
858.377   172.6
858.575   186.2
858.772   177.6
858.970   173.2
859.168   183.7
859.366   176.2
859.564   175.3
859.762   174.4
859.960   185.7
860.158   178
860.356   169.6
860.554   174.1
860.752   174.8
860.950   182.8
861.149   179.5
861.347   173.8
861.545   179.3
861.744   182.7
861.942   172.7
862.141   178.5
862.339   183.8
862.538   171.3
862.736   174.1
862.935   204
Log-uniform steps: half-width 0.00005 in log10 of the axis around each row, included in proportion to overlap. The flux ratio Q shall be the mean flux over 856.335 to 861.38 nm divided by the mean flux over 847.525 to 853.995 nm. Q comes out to 1.01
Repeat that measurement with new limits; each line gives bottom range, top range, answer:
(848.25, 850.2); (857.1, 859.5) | 1.03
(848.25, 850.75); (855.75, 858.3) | 1.04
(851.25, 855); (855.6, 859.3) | 1.09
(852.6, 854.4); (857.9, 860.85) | 1.10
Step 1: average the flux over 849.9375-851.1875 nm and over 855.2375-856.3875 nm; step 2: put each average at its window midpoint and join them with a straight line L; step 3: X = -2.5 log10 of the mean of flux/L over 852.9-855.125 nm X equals 0.14 mag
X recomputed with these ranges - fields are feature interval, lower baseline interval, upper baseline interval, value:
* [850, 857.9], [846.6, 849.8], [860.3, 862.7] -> 0.02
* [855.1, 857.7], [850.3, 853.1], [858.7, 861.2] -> -0.03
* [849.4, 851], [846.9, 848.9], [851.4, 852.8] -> 0.02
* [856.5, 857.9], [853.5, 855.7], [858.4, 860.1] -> -0.07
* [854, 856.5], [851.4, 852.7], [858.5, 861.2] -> 0.06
